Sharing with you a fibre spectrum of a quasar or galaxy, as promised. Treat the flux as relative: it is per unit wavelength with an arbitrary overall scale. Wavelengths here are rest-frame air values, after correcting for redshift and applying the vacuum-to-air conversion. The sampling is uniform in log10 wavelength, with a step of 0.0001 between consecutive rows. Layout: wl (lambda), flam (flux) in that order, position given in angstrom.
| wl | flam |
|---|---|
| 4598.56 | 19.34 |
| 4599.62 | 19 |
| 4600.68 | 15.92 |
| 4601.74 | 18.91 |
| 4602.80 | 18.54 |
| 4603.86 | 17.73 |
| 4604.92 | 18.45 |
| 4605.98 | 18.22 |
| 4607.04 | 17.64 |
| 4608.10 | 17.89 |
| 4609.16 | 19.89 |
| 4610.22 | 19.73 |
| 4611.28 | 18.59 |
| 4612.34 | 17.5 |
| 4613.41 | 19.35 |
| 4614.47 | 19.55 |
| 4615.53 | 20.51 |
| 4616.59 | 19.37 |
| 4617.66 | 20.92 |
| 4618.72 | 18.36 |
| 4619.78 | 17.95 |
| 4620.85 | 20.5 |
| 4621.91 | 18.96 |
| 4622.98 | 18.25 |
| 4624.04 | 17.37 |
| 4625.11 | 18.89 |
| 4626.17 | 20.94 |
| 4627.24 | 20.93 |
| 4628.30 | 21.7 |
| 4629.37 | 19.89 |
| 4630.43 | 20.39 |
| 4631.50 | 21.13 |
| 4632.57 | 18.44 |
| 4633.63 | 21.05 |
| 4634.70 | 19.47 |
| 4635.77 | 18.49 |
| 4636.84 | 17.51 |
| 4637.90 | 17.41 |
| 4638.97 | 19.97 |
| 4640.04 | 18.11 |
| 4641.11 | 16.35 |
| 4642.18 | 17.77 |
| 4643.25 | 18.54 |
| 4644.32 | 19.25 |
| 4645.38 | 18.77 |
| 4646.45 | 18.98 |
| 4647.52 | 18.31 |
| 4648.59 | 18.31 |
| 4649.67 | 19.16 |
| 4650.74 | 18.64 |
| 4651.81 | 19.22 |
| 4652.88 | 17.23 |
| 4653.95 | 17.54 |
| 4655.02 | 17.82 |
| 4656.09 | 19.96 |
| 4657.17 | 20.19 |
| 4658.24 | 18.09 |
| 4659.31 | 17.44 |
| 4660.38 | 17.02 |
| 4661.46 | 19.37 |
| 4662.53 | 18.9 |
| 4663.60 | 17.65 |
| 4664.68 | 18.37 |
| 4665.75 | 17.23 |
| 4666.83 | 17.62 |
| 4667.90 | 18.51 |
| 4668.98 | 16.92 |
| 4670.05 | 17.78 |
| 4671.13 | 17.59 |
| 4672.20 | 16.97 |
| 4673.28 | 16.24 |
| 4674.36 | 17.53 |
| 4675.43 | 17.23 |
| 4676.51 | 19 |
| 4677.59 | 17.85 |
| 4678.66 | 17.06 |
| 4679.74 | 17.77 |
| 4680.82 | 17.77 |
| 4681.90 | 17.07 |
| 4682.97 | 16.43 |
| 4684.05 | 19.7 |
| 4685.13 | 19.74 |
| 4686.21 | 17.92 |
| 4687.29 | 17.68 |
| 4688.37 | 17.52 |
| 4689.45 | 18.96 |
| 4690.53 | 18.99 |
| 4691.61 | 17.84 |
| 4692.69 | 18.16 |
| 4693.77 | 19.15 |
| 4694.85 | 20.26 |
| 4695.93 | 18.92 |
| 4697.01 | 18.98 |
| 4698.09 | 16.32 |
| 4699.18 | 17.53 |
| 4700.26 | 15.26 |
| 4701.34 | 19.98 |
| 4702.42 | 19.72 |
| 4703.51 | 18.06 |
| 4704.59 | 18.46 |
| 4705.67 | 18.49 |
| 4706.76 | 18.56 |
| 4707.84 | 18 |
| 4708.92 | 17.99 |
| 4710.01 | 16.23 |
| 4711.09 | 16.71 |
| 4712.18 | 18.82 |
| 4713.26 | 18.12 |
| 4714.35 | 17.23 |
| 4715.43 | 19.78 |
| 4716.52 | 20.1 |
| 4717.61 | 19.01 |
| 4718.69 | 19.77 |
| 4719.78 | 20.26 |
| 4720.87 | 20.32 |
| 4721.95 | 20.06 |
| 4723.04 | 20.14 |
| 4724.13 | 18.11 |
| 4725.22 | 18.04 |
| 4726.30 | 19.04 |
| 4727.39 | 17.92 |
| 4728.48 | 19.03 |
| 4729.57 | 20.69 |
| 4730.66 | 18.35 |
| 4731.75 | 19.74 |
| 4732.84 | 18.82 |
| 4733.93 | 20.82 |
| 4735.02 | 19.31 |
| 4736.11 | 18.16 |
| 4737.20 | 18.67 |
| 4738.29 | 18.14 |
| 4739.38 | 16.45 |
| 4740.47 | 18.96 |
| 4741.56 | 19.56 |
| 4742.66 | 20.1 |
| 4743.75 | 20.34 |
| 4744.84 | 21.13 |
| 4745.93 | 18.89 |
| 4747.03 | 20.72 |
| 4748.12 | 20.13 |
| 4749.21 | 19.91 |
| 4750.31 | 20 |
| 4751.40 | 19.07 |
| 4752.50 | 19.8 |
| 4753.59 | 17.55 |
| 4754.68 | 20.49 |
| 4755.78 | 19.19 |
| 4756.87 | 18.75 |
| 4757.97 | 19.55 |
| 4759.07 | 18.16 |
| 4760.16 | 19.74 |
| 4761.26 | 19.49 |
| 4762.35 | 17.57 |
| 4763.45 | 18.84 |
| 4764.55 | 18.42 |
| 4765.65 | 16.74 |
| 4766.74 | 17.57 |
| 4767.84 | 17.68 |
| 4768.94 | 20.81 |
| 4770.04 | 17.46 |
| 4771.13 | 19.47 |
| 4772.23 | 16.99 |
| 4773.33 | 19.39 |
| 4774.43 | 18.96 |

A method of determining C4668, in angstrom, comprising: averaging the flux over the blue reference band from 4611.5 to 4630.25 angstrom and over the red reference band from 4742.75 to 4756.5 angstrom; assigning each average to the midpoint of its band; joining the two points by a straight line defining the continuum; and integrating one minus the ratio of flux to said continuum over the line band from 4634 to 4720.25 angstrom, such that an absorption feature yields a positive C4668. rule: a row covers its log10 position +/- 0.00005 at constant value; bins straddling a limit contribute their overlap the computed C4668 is 6.0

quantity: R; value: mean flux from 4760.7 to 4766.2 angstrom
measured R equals 18.2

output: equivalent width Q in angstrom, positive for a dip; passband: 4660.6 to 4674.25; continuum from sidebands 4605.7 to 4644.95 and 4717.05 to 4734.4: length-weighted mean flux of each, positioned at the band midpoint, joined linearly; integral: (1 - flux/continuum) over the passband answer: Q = 1.1 angstrom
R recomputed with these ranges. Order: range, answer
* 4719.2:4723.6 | 20.2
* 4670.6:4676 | 17.1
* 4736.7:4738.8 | 18.4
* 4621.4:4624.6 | 18.2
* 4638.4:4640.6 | 18.9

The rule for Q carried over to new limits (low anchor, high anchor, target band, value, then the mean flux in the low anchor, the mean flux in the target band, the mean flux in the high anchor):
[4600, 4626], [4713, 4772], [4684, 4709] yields 0.8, 18.7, 18.4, 19.1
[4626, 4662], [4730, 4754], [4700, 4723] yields 0.6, 18.9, 18.7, 19.3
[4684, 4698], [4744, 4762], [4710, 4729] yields 0.2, 18.6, 18.9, 19.5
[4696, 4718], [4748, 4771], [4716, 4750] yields -1.6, 18.2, 19.4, 18.9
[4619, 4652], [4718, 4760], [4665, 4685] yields 1.6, 19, 17.6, 19.3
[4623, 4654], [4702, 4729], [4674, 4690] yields 0.7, 19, 18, 18.7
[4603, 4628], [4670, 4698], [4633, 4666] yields 0.2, 19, 18.5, 18.1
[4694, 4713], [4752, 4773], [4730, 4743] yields -0.3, 18.2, 18.9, 18.7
